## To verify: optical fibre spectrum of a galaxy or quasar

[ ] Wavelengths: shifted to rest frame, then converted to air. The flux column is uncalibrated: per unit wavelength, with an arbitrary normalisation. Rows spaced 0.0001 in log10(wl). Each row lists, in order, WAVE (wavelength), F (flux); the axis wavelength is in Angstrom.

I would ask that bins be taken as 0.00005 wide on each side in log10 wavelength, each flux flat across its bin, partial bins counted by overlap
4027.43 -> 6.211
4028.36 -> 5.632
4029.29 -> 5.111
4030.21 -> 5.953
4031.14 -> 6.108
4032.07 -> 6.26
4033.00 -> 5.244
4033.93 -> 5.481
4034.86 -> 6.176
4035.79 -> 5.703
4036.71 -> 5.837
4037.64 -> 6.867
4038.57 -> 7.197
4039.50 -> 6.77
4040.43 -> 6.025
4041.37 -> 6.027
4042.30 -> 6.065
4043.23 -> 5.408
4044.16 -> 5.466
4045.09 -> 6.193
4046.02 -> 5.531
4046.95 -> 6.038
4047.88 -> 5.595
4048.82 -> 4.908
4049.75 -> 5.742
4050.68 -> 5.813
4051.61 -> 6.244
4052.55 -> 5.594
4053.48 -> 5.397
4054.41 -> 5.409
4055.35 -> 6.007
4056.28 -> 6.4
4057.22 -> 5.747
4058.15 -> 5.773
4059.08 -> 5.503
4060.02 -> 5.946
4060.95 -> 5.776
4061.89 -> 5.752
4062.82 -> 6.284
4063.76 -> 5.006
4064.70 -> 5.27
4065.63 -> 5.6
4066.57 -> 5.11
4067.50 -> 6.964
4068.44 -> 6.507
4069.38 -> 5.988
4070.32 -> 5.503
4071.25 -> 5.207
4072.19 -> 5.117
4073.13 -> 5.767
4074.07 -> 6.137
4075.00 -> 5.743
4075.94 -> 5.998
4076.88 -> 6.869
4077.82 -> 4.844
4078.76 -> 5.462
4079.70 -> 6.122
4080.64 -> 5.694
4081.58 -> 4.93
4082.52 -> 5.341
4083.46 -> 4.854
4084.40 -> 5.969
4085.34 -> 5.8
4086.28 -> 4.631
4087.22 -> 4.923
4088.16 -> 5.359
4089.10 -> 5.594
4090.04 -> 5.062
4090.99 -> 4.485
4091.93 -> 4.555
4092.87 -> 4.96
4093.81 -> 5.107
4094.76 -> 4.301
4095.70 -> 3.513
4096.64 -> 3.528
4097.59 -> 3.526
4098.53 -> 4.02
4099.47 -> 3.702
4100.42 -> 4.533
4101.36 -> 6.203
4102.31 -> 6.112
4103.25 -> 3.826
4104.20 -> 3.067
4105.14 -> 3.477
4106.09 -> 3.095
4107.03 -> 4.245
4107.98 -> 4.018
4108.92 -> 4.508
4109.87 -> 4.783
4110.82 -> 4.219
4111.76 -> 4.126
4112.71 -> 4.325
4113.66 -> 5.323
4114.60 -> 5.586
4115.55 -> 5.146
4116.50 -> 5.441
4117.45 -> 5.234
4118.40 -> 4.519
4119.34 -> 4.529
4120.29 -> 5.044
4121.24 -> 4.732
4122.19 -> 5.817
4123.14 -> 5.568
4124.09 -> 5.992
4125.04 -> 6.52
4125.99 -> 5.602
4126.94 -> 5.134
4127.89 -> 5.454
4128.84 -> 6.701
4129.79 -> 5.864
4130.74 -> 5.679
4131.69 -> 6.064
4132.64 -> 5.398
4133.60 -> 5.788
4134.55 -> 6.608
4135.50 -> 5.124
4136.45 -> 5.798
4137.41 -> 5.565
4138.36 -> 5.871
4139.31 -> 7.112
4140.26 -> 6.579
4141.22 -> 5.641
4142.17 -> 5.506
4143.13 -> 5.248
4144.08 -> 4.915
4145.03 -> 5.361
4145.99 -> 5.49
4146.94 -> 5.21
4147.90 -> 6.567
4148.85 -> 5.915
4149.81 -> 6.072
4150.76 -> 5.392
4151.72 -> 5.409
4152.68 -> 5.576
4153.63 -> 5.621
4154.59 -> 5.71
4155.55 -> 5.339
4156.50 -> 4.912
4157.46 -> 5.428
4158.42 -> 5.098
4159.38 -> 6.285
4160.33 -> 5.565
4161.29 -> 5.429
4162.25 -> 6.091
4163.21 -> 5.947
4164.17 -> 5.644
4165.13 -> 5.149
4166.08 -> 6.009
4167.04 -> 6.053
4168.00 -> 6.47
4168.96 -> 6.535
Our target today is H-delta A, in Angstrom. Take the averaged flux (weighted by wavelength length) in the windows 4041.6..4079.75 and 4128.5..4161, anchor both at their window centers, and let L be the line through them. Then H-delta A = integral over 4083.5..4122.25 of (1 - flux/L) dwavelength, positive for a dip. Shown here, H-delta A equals 7.3 Angstrom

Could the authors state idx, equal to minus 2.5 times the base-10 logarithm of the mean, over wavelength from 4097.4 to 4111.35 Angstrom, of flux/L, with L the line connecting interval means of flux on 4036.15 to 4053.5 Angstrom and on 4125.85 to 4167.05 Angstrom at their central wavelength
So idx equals 0.34 mag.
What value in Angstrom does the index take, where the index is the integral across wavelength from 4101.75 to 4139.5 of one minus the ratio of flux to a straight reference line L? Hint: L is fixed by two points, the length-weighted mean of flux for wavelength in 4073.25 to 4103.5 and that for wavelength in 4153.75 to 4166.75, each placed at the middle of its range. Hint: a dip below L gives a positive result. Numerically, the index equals 1.1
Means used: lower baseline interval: 5.07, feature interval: 5.16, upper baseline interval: 5.59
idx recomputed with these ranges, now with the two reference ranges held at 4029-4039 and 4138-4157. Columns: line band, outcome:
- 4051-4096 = 0.07 mag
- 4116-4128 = 0.08 mag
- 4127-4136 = -0.02 mag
